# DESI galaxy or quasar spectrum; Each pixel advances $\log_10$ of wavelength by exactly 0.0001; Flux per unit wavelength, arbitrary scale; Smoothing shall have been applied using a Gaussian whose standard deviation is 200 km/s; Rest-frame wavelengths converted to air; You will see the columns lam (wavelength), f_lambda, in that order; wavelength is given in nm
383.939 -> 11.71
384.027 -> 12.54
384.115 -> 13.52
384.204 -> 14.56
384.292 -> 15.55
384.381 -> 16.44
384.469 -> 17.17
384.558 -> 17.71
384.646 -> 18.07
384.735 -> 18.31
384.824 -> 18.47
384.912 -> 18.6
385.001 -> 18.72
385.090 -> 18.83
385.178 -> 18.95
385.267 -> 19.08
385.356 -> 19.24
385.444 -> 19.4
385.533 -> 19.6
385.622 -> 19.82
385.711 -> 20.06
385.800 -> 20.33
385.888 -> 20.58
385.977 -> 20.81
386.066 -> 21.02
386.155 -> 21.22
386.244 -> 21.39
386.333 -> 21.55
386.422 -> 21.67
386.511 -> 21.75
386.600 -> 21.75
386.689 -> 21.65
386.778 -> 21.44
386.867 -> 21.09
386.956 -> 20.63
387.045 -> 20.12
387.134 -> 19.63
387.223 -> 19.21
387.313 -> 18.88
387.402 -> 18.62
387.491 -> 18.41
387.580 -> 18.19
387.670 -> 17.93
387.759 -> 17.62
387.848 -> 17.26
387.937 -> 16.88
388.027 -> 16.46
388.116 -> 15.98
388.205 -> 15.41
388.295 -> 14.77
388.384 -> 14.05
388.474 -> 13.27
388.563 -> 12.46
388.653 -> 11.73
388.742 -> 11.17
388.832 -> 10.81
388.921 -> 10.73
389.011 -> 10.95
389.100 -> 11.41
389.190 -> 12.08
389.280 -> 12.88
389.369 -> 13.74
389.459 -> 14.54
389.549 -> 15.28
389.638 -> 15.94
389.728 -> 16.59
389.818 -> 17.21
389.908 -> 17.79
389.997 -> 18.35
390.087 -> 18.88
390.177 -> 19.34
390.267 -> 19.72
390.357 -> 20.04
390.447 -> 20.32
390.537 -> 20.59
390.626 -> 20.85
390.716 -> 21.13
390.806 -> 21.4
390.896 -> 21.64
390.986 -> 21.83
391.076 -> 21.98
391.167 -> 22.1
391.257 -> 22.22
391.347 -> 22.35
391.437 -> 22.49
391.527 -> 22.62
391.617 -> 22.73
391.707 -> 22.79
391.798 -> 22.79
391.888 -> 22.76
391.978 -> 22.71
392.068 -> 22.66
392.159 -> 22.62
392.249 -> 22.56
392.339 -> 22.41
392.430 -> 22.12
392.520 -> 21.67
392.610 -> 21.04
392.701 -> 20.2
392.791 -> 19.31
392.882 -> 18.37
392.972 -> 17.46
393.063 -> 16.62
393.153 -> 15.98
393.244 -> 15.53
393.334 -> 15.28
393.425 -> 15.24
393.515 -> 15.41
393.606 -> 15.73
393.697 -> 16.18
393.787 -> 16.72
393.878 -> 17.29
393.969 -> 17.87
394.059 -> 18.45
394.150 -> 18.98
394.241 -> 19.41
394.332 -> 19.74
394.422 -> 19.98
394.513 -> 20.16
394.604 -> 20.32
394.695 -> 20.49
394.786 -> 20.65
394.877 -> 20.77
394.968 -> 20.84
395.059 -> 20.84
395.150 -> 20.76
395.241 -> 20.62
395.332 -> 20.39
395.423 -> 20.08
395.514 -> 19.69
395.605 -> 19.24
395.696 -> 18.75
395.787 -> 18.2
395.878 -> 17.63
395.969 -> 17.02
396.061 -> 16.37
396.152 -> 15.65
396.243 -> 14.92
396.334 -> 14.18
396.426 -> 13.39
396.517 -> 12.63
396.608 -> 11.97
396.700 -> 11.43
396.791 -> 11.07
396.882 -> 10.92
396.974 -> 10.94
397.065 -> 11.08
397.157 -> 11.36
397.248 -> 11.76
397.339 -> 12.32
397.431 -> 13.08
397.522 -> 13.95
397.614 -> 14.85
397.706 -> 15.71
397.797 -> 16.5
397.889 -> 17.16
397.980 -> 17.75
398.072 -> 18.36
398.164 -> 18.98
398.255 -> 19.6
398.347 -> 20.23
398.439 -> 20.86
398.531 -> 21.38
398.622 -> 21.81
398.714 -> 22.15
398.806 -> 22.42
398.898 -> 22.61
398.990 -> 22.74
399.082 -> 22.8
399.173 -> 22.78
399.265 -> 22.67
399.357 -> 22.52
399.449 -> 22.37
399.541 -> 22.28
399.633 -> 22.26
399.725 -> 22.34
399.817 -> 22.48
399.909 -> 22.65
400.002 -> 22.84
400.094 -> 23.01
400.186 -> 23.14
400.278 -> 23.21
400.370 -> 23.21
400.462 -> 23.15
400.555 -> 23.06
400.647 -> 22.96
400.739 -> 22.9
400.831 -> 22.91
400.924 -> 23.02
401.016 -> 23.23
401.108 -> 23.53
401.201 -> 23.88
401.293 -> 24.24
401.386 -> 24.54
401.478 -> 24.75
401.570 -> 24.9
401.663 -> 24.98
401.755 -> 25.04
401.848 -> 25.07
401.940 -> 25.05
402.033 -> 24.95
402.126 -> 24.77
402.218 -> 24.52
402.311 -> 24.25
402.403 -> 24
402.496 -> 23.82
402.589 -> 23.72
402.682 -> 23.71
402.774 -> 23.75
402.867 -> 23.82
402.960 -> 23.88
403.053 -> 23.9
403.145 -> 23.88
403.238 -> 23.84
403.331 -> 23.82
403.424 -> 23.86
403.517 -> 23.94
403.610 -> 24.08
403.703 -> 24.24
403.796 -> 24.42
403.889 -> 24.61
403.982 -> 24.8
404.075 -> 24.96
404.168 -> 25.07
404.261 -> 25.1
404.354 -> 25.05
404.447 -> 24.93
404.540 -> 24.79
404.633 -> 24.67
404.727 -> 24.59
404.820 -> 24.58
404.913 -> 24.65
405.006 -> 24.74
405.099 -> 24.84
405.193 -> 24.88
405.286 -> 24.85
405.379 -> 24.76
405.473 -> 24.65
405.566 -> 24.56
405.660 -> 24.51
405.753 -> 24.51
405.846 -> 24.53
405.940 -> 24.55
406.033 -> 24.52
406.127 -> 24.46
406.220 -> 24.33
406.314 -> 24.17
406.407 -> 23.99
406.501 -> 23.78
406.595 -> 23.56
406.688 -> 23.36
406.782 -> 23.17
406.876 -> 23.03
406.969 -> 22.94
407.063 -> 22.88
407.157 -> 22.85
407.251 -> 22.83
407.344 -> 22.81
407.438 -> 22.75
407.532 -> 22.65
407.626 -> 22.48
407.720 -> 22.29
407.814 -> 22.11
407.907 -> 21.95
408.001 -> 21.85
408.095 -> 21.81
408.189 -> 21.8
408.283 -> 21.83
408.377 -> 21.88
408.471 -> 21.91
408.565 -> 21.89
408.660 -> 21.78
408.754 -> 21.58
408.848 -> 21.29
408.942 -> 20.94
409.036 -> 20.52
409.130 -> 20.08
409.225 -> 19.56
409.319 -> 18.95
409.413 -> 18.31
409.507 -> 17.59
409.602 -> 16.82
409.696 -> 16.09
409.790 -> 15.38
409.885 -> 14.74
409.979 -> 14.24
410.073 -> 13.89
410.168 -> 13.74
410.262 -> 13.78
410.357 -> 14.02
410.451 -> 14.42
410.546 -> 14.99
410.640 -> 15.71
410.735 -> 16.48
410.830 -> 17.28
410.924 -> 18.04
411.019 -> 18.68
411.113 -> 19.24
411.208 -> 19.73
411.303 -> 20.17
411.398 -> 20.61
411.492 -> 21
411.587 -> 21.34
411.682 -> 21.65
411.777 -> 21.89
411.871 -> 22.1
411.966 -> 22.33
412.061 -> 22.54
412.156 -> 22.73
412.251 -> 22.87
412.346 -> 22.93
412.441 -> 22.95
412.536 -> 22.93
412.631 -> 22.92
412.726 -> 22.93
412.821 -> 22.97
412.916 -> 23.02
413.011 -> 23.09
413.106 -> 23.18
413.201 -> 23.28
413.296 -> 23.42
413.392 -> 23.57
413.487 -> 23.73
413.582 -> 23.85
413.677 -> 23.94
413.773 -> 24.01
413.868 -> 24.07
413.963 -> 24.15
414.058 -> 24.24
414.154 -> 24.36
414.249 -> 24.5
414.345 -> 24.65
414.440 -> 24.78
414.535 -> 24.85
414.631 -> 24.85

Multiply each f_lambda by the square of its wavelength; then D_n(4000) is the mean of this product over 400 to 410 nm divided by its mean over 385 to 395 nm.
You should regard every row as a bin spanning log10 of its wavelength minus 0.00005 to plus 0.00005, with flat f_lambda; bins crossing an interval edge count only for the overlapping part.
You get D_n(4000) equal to 1.33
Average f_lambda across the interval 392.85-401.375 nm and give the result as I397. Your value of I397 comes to 18.9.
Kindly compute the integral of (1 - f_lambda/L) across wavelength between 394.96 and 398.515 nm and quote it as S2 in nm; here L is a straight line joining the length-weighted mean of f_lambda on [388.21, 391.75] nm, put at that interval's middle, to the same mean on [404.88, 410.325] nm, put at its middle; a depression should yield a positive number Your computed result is 0.53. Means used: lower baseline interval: 17.4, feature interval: 16.2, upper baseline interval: 21.6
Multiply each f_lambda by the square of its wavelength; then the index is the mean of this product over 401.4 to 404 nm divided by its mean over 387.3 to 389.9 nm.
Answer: 1.76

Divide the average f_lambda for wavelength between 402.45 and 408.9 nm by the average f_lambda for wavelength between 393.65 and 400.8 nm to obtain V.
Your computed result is 1.3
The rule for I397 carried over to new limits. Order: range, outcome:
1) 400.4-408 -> 24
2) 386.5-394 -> 18.3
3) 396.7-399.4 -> 17.5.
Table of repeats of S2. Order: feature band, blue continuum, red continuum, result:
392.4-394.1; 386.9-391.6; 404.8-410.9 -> 0.05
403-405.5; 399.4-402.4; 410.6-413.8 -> -0.16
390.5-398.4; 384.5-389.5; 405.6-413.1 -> 0.15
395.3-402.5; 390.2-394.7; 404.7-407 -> 0.72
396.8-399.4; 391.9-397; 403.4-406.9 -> 0.33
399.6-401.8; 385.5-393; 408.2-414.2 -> -0.42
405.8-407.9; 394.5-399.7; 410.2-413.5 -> -0.39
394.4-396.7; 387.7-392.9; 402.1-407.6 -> 0.26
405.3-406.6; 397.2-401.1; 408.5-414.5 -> -0.24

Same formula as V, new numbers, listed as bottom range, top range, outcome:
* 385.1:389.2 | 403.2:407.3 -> 1.36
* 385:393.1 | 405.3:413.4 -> 1.12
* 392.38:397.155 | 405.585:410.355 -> 1.21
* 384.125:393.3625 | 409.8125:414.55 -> 1.12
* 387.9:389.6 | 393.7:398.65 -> 1.28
